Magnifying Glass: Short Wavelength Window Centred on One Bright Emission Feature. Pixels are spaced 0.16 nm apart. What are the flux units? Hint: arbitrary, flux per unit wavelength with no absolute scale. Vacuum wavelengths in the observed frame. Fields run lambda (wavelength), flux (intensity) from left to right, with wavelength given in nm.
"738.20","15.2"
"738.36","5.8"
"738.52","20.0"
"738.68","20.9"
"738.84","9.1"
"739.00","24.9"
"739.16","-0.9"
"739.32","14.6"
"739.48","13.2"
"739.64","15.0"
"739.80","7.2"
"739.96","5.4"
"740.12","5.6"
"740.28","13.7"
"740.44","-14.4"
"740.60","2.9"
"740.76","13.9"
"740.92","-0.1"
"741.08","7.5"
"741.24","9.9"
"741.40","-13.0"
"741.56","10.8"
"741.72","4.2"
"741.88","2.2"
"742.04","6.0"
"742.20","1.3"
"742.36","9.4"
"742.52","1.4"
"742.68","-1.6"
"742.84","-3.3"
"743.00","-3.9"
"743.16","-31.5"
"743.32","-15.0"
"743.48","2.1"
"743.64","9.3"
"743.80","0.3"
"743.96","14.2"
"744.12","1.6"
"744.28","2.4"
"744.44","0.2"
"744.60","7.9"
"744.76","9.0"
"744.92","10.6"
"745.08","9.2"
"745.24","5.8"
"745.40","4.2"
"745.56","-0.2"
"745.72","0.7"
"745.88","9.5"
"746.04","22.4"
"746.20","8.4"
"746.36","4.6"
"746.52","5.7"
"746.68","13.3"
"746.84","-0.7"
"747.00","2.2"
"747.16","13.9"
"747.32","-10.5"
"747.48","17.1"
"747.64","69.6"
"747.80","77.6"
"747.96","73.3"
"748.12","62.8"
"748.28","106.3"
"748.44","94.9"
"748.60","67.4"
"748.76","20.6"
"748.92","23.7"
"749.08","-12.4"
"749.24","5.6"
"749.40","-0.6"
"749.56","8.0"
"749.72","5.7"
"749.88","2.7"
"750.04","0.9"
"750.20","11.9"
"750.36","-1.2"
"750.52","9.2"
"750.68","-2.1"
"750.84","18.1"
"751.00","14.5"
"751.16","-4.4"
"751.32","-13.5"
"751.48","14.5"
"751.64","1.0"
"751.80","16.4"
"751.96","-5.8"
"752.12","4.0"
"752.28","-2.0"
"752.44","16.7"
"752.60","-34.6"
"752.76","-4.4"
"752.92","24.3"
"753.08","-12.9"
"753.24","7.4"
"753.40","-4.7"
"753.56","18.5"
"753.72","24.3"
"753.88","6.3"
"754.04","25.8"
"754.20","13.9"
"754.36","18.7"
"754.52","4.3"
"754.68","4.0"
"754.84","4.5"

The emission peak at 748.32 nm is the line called [O II]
